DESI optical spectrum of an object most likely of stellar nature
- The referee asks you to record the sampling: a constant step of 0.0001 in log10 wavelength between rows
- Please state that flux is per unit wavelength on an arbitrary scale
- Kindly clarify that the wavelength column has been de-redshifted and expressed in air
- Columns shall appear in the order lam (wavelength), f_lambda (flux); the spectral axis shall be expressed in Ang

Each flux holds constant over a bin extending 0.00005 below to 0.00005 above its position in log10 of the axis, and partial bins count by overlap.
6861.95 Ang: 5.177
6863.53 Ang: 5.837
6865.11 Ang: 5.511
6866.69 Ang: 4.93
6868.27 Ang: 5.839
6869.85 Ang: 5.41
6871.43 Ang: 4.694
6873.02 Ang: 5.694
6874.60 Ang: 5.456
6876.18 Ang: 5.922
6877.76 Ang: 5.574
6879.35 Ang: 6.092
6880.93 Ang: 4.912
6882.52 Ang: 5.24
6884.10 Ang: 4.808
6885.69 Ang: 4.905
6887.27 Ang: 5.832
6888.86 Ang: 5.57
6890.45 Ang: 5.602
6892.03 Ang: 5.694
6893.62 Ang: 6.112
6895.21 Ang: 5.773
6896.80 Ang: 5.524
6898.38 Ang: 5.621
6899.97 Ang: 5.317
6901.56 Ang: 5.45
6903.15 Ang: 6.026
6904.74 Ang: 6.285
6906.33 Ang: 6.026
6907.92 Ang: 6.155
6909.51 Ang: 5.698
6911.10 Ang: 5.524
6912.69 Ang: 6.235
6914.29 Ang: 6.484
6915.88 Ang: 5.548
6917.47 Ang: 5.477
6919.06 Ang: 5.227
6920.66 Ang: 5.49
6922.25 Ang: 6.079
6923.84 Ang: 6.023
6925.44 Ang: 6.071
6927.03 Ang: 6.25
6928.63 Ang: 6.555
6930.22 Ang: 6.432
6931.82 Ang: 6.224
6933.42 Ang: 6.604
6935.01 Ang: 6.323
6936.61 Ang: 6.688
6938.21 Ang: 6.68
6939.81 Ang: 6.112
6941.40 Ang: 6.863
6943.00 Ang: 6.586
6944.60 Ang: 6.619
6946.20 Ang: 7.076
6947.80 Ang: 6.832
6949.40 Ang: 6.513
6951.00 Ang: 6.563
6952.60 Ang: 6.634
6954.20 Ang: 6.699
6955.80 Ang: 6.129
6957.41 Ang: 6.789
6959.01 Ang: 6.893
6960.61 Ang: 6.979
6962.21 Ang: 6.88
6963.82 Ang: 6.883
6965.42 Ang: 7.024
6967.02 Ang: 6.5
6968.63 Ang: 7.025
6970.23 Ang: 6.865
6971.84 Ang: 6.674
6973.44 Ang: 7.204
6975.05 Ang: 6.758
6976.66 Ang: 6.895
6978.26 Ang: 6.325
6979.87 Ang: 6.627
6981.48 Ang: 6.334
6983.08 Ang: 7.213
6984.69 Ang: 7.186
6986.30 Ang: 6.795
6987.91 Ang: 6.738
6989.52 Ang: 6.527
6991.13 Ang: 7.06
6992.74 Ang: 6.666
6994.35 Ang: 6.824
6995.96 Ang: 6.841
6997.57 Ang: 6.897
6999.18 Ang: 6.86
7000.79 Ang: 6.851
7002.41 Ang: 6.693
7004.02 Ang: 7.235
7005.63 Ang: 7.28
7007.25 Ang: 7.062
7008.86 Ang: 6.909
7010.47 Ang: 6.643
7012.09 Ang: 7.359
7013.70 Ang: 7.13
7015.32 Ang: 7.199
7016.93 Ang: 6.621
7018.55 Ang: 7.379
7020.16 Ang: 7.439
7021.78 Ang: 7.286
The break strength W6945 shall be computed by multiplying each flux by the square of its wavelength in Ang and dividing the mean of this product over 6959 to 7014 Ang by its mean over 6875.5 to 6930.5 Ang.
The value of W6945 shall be 1.2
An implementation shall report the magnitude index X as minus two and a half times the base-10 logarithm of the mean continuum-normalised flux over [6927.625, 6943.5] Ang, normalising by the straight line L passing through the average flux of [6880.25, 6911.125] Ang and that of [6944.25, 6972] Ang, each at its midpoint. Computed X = -0.03 mag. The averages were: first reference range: 5.61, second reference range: 6.76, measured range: 6.5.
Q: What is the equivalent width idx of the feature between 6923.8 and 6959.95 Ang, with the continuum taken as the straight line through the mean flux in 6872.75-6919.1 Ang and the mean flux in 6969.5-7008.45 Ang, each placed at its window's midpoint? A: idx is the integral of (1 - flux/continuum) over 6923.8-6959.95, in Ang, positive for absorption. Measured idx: -1.7 Ang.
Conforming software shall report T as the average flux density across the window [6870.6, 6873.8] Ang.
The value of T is 5.19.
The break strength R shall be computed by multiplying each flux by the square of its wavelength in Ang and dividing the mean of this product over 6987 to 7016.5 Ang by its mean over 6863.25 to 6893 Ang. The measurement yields 1.32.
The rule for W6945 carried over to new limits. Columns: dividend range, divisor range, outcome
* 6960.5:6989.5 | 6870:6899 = 1.27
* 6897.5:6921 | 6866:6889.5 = 1.08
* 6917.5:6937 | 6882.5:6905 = 1.11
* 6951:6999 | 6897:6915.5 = 1.18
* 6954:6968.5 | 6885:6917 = 1.19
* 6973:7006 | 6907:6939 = 1.14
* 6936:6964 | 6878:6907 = 1.21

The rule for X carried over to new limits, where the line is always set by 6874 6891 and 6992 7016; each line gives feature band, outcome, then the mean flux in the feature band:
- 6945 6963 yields -0.06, 6.72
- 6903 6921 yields -0.01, 5.85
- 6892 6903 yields -0.01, 5.66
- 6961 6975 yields -0.06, 6.88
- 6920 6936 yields -0.04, 6.22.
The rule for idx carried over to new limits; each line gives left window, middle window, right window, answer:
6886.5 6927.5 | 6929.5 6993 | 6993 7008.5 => -2.5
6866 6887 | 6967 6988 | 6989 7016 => -0.6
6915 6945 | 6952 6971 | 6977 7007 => -0.7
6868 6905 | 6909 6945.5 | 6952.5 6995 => -0.3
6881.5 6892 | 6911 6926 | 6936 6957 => 0.5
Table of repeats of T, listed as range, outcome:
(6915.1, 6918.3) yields 5.52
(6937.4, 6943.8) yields 6.56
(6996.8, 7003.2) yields 6.82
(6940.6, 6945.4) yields 6.7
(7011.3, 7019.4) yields 7.15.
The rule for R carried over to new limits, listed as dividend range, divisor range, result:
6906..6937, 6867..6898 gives 1.11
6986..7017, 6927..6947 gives 1.08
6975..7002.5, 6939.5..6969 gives 1.02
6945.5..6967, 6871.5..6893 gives 1.26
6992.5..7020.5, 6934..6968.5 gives 1.06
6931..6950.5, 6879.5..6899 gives 1.22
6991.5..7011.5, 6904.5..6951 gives 1.13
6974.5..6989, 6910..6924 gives 1.19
